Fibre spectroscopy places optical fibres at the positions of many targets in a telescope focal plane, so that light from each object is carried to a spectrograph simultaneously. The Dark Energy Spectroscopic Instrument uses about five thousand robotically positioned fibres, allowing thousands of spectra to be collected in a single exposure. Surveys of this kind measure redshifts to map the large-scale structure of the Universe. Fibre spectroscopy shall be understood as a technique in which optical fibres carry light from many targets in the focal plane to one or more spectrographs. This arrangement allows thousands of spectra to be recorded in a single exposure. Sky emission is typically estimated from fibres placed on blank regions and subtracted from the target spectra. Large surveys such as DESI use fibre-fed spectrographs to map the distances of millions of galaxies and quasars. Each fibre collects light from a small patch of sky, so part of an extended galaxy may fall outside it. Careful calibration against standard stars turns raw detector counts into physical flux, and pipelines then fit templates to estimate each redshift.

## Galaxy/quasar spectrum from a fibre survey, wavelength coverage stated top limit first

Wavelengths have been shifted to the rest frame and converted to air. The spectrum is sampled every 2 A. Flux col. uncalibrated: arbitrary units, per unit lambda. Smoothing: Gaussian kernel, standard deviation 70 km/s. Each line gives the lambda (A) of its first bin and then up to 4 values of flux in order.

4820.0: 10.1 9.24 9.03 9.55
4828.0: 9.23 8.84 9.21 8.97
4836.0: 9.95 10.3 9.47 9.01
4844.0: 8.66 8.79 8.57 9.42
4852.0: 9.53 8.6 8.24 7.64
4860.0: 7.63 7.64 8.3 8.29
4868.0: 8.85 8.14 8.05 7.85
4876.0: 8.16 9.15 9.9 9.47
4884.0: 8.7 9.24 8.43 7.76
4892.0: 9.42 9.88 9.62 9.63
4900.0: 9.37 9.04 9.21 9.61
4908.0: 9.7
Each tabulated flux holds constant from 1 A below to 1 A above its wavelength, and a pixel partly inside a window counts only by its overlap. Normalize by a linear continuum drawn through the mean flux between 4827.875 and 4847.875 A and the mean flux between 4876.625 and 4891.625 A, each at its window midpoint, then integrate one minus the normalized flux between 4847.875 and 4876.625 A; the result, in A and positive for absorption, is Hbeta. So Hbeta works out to 2.4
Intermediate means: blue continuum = 9.21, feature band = 8.32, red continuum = 8.95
